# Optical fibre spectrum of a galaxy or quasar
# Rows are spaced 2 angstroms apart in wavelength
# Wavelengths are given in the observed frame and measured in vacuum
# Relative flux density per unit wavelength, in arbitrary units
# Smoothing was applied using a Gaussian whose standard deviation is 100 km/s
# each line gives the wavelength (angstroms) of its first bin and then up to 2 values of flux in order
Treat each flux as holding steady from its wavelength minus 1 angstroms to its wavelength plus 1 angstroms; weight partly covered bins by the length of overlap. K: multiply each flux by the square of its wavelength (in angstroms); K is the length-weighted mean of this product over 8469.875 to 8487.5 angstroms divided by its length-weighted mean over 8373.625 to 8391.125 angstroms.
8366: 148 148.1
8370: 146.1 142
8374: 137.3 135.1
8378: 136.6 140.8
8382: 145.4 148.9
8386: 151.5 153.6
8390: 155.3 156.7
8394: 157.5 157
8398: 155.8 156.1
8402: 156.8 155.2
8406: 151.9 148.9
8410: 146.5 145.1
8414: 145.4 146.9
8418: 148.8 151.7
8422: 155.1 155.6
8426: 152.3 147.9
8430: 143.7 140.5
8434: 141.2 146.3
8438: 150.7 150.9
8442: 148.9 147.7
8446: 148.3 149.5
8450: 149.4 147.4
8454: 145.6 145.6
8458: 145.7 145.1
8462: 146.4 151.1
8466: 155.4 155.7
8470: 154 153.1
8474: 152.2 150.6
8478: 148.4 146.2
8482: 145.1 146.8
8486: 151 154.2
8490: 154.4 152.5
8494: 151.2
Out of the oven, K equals 1.05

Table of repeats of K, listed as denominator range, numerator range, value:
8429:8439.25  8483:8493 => 1.06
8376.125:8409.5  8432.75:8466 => 0.99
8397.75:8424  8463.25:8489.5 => 1.02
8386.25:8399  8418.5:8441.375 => 0.96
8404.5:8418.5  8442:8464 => 1.01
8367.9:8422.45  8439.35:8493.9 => 1.02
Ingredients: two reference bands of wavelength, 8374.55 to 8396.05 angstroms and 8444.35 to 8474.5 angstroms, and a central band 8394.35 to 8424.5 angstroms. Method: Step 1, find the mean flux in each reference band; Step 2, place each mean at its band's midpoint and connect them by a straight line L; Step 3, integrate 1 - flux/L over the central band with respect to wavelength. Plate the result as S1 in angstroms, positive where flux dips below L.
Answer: -0.6 angstroms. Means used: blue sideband 148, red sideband 150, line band 152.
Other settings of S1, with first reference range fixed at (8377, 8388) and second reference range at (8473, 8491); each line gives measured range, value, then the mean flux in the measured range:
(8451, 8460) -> 0.2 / 146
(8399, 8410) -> -0.5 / 153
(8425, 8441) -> 0.1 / 147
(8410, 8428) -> -0.3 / 150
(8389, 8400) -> -0.8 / 156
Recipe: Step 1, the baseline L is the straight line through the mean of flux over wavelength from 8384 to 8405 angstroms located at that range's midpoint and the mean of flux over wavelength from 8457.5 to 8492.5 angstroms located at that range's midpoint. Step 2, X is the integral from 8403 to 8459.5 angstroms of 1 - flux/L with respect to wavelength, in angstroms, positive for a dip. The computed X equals 1.8 angstroms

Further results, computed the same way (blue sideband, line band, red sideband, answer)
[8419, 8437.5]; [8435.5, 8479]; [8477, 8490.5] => -0.2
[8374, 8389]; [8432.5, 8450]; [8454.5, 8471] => 0.1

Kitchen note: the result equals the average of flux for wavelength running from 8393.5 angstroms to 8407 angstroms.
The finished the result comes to 156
